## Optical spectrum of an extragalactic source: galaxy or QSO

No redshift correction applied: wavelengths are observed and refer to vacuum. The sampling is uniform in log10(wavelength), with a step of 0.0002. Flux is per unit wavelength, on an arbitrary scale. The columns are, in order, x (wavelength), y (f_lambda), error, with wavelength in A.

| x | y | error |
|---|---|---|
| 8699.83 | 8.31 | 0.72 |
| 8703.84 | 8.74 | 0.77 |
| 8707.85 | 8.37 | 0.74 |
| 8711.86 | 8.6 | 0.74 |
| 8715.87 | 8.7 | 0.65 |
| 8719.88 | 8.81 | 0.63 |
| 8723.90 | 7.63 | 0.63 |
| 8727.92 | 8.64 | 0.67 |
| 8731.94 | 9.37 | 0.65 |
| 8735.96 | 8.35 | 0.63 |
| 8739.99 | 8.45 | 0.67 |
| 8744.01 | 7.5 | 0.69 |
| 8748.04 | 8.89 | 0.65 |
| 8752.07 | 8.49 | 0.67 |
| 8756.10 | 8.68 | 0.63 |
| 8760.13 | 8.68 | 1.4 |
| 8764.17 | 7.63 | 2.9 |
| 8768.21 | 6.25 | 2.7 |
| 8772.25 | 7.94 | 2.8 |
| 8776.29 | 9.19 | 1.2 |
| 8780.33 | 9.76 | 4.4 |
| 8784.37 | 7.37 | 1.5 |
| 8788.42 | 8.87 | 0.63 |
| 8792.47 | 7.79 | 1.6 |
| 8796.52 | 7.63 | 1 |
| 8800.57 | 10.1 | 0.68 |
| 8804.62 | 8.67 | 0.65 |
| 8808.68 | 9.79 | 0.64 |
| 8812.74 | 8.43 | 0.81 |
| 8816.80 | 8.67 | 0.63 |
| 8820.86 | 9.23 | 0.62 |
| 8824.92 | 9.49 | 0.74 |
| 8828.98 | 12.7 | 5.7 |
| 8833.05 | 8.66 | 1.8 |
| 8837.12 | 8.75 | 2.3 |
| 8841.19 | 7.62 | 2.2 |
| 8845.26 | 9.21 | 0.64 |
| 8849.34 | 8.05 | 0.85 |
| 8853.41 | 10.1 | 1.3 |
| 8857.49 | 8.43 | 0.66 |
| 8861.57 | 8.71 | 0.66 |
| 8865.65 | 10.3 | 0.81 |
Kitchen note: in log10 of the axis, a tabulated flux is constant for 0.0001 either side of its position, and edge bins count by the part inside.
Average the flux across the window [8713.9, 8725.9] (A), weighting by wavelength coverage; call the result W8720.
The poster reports 8.38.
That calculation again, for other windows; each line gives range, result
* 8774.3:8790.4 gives 8.8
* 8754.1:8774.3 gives 7.84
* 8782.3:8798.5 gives 7.92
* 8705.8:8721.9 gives 8.62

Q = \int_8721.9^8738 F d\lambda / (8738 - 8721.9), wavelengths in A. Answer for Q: 8.5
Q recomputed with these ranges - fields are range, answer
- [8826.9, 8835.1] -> 10.7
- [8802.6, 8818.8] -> 8.89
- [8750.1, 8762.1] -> 8.62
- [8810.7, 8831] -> 9.71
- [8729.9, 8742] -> 8.72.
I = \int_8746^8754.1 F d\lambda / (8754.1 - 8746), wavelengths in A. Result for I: 8.69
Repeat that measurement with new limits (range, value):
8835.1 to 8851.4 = 8.41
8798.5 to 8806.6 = 9.39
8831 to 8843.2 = 8.35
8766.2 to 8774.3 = 7.1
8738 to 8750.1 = 8.28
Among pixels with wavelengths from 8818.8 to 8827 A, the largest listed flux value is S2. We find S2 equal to 9.49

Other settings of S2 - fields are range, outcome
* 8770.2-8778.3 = 9.19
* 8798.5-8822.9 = 10.1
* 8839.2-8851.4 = 9.21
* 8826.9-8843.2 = 12.7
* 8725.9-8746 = 9.37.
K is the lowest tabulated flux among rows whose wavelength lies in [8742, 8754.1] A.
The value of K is 7.5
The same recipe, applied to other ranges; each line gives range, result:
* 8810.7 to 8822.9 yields 8.43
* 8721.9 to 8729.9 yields 7.63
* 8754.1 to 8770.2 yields 6.25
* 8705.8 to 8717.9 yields 8.37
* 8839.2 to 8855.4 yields 7.62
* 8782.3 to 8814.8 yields 7.37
